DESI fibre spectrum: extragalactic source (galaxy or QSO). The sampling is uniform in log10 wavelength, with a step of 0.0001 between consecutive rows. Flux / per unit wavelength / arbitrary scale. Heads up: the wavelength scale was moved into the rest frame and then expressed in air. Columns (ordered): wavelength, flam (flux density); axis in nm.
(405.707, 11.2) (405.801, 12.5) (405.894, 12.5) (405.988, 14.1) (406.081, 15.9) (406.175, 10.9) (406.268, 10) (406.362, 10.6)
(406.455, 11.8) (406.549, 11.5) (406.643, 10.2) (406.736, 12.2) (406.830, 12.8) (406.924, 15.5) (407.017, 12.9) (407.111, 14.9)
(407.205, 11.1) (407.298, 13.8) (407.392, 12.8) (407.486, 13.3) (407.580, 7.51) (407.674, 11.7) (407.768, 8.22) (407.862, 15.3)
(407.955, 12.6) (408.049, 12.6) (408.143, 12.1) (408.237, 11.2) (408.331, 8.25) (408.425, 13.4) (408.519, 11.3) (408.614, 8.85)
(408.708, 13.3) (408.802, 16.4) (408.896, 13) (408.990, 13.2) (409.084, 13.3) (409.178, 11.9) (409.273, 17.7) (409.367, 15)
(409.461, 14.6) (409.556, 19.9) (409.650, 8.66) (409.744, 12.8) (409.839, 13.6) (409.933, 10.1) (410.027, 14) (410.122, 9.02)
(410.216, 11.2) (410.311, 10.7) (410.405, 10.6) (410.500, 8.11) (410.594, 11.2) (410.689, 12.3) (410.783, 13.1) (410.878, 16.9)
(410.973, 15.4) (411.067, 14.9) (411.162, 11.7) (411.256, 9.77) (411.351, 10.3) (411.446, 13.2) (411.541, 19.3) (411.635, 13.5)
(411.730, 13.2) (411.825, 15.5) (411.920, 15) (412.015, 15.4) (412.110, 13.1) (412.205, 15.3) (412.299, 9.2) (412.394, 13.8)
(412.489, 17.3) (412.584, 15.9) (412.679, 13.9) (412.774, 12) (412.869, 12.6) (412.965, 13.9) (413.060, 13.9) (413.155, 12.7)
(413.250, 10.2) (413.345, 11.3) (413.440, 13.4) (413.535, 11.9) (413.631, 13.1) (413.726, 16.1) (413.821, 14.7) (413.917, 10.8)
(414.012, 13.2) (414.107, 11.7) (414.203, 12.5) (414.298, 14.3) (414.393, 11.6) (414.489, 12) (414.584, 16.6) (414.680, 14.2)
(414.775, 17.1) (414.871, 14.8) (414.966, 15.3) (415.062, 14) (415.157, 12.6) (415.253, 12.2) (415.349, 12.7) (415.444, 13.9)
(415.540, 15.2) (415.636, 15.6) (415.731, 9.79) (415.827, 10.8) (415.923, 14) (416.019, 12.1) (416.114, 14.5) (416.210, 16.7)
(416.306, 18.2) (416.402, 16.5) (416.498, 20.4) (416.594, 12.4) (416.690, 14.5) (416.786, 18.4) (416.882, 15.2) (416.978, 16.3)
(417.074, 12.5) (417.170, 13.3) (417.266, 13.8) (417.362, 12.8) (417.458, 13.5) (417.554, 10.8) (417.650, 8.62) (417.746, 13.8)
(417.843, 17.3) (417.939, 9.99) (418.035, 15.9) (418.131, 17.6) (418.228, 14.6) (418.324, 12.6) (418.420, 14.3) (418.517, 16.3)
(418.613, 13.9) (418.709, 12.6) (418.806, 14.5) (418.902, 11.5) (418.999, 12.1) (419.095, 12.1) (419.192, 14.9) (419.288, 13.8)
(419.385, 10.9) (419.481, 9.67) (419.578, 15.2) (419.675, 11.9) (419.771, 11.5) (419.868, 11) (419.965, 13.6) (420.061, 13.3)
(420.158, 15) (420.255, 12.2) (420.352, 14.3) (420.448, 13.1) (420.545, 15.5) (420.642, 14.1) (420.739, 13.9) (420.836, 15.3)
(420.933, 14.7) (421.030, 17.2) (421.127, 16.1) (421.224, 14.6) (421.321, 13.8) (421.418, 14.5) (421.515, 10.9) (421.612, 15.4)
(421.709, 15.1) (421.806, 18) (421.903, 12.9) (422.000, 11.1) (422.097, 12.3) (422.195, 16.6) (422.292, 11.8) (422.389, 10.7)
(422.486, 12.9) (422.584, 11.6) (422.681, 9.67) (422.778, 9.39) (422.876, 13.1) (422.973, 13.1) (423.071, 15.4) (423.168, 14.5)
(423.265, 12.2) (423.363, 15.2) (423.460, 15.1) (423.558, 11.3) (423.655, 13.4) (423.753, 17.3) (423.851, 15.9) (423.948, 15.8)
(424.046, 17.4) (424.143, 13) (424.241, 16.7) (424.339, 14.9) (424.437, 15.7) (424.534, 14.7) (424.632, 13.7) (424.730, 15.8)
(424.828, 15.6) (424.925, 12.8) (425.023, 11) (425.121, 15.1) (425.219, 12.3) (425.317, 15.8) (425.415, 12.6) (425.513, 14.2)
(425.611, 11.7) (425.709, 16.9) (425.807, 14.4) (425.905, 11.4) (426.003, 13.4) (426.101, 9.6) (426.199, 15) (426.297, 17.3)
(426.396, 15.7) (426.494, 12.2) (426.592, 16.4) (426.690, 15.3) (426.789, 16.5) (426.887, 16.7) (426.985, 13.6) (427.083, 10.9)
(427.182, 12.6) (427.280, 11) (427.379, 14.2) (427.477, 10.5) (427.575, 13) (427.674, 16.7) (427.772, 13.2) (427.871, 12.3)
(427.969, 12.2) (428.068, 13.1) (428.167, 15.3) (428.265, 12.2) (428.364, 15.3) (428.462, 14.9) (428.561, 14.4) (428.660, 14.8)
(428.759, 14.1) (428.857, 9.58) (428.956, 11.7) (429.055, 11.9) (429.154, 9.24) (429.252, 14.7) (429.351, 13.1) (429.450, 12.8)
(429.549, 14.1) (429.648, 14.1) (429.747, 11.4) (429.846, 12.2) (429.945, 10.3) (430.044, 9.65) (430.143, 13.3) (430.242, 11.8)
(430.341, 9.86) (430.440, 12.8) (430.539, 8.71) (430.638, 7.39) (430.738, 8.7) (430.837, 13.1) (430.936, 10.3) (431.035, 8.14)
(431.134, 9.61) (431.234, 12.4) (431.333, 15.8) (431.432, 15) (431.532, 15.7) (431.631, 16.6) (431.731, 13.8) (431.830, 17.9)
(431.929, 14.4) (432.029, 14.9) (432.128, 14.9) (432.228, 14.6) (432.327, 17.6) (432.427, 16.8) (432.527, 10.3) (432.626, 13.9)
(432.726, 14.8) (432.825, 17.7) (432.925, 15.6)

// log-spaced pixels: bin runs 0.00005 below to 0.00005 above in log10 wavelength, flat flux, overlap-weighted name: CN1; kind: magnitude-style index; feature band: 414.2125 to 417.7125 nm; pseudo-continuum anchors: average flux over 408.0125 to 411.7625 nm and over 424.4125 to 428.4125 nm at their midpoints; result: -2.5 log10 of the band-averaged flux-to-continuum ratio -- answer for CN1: -0.07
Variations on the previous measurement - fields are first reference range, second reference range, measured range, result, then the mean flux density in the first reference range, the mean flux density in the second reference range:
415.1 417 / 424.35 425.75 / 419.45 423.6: 0.065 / 14.6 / 14.1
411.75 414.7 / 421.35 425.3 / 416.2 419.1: -0.052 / 13.4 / 13.9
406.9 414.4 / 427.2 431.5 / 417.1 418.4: -0.063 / 12.9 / 12.3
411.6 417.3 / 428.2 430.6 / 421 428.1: -0.081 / 13.9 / 12.4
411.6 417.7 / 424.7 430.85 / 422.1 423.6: 0.041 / 13.8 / 13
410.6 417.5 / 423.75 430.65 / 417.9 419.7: 0.024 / 13.9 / 13.5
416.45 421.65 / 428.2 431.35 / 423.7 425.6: -0.145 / 13.8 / 11.9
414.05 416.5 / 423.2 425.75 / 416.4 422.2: 0.027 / 14.1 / 14.5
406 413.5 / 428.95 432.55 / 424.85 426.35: -0.072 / 12.8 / 12.7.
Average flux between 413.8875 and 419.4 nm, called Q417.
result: 13.9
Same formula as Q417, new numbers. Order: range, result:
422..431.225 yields 13.1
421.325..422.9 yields 12.9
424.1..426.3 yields 14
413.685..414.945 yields 13.8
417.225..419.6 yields 13.3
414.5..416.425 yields 14.3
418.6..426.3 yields 13.7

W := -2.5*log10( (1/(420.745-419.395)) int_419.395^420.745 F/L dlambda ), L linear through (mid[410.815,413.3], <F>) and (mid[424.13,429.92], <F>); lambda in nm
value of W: 0.05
